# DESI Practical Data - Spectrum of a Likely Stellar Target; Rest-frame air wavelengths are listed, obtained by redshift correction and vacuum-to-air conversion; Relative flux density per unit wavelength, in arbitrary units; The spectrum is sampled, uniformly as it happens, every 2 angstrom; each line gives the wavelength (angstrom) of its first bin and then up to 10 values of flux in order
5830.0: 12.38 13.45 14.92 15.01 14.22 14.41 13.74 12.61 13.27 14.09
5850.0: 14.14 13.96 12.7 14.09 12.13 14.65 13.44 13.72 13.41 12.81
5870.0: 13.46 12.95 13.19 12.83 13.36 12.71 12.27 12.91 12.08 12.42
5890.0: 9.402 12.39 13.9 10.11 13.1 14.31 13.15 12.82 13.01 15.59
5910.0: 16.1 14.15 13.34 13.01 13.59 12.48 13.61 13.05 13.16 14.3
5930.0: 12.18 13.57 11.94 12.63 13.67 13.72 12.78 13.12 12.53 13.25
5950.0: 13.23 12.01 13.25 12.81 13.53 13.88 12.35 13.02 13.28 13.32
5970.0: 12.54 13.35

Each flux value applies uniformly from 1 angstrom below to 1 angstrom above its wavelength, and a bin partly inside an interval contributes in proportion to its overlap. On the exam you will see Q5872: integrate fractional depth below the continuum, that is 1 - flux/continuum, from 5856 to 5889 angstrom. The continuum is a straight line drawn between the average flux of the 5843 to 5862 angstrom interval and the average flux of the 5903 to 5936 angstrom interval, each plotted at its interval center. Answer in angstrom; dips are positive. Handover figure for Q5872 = 1.1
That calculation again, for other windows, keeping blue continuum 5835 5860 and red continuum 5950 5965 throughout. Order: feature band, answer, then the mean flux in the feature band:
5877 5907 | 2.0 angstrom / 12.5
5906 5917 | -0.8 angstrom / 14.3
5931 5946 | 0.1 angstrom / 13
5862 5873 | 0.3 angstrom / 13.3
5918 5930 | 0.0 angstrom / 13.2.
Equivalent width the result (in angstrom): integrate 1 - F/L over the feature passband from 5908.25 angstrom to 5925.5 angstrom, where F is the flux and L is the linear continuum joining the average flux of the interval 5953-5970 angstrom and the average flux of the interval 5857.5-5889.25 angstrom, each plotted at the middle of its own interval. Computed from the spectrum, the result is -0.87 angstrom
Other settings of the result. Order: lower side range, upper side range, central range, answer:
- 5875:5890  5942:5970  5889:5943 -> -1.9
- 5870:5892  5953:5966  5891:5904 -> -0.2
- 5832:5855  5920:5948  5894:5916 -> -0.4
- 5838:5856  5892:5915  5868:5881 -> 0.5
